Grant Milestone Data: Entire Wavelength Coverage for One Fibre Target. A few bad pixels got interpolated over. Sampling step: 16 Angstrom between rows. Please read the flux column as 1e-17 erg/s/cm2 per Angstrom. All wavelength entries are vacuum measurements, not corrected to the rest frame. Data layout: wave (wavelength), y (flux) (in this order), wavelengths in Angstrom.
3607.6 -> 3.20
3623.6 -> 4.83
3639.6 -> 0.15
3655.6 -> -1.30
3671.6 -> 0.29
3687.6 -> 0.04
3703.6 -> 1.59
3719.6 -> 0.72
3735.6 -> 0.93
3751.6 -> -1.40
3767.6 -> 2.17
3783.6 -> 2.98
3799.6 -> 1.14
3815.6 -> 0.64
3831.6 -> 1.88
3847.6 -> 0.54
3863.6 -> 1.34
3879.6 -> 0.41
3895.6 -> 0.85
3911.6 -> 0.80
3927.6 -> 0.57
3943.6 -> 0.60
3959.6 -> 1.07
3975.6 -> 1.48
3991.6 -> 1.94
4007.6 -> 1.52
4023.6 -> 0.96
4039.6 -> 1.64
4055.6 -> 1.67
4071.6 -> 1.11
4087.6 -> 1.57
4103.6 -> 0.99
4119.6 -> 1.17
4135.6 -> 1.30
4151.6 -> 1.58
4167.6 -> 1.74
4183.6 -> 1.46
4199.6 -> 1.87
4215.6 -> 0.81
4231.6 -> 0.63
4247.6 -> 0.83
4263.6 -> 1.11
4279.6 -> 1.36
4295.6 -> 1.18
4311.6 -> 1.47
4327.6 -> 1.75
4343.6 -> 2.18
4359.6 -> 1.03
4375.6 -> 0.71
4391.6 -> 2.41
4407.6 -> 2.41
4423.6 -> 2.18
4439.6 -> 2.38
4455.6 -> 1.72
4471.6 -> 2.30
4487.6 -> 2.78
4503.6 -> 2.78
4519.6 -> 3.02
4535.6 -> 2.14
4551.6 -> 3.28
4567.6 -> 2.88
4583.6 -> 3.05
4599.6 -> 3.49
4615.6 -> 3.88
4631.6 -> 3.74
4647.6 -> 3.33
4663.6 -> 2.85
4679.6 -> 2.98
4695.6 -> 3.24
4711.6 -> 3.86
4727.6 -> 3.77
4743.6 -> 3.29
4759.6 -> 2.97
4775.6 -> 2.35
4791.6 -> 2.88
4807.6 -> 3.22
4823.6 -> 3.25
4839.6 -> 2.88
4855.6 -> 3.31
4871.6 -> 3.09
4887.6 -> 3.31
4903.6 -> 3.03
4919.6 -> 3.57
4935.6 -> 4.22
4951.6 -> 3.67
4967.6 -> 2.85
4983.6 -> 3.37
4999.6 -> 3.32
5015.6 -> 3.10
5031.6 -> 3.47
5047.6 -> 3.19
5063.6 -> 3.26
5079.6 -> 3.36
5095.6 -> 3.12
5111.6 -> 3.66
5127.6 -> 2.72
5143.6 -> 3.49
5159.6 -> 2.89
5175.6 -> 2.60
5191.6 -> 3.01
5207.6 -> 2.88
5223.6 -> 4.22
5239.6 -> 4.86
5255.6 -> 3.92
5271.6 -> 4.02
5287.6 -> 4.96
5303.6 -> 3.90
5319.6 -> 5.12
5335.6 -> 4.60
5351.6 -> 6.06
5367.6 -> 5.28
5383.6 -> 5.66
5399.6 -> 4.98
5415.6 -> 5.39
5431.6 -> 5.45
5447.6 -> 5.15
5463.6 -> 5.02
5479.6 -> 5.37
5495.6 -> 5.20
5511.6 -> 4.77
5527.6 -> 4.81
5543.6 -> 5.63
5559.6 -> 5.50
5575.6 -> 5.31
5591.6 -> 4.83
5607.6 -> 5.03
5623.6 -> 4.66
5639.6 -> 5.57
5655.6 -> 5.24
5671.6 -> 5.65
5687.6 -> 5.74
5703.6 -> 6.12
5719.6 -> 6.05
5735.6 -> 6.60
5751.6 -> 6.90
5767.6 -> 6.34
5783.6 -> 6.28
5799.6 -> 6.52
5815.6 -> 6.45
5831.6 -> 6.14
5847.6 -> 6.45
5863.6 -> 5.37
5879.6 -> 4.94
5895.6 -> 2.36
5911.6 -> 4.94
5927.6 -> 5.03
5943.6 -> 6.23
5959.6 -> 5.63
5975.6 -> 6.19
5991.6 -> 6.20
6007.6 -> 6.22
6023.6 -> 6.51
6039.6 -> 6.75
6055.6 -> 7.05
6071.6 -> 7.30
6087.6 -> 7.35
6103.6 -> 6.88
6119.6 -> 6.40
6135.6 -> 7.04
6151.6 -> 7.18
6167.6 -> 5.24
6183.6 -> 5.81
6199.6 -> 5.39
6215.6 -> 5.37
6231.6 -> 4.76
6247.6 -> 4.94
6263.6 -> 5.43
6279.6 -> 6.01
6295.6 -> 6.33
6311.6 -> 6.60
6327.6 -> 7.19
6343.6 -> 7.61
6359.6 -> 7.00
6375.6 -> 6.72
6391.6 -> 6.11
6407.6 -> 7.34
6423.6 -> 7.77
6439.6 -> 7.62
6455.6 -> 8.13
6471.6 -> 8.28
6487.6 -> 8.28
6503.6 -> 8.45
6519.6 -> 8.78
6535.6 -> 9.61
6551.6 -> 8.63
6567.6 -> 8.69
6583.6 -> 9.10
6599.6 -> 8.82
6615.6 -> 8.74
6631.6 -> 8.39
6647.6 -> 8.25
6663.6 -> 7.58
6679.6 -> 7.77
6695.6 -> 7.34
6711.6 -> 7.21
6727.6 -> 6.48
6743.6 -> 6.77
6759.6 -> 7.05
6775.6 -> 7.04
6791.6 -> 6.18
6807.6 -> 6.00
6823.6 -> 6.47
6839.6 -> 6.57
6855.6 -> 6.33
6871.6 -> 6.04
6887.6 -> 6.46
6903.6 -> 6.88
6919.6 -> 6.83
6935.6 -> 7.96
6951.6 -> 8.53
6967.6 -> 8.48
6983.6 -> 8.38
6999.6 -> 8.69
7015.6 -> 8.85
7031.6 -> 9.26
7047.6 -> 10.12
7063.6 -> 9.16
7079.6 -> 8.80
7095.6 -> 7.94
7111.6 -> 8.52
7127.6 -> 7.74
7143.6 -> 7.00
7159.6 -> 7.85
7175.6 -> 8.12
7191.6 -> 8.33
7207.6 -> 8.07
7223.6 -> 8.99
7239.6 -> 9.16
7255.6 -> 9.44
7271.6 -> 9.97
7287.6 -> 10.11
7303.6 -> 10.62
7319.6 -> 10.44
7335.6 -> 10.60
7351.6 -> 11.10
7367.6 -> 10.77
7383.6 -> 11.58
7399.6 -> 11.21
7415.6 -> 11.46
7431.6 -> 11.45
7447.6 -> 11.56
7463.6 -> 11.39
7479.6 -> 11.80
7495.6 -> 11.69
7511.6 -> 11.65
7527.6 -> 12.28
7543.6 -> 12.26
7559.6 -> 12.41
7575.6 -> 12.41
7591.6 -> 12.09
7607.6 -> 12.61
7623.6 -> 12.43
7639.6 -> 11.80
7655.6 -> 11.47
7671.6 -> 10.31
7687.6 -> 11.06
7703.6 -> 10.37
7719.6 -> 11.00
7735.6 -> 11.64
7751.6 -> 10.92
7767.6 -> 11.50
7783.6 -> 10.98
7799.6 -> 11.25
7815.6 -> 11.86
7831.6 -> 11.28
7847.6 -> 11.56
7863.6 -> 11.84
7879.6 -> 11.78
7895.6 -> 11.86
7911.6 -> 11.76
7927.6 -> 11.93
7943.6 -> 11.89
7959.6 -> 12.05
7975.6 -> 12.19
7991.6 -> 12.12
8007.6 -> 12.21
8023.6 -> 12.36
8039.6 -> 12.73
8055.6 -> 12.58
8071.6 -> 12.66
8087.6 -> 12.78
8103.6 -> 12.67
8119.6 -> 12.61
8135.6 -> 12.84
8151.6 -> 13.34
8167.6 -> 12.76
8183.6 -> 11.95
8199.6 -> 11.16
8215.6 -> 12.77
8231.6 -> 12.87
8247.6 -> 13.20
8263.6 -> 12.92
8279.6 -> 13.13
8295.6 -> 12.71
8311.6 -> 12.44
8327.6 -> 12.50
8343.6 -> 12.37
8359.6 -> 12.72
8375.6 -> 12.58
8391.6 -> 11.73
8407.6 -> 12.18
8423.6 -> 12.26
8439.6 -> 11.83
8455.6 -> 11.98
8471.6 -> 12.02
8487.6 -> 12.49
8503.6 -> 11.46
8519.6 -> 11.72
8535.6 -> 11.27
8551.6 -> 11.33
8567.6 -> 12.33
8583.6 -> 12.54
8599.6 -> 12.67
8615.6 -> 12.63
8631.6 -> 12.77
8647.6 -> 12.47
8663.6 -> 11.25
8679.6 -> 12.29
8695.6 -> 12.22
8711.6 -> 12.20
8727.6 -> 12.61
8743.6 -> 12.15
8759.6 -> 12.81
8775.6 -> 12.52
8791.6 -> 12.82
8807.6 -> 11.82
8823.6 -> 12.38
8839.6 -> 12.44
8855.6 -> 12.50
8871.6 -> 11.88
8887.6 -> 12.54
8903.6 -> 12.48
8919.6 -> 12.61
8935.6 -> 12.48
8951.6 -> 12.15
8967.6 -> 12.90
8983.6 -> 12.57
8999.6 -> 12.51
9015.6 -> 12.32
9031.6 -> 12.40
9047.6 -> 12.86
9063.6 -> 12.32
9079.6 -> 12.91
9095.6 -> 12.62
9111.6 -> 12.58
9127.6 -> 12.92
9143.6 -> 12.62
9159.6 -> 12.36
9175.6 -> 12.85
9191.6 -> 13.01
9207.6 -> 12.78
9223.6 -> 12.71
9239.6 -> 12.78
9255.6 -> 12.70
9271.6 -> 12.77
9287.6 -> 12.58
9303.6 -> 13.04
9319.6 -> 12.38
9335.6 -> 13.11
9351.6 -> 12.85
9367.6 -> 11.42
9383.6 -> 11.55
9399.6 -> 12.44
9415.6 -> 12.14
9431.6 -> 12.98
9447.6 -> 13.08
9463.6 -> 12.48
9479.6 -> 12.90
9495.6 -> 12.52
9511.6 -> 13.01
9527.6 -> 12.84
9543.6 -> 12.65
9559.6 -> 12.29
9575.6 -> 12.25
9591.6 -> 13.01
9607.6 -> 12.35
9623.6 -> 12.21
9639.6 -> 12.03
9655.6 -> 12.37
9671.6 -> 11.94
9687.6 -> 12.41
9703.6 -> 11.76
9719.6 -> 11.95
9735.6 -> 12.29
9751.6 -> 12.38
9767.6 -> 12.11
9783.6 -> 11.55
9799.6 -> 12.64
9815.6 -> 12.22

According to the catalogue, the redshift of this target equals 0.000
